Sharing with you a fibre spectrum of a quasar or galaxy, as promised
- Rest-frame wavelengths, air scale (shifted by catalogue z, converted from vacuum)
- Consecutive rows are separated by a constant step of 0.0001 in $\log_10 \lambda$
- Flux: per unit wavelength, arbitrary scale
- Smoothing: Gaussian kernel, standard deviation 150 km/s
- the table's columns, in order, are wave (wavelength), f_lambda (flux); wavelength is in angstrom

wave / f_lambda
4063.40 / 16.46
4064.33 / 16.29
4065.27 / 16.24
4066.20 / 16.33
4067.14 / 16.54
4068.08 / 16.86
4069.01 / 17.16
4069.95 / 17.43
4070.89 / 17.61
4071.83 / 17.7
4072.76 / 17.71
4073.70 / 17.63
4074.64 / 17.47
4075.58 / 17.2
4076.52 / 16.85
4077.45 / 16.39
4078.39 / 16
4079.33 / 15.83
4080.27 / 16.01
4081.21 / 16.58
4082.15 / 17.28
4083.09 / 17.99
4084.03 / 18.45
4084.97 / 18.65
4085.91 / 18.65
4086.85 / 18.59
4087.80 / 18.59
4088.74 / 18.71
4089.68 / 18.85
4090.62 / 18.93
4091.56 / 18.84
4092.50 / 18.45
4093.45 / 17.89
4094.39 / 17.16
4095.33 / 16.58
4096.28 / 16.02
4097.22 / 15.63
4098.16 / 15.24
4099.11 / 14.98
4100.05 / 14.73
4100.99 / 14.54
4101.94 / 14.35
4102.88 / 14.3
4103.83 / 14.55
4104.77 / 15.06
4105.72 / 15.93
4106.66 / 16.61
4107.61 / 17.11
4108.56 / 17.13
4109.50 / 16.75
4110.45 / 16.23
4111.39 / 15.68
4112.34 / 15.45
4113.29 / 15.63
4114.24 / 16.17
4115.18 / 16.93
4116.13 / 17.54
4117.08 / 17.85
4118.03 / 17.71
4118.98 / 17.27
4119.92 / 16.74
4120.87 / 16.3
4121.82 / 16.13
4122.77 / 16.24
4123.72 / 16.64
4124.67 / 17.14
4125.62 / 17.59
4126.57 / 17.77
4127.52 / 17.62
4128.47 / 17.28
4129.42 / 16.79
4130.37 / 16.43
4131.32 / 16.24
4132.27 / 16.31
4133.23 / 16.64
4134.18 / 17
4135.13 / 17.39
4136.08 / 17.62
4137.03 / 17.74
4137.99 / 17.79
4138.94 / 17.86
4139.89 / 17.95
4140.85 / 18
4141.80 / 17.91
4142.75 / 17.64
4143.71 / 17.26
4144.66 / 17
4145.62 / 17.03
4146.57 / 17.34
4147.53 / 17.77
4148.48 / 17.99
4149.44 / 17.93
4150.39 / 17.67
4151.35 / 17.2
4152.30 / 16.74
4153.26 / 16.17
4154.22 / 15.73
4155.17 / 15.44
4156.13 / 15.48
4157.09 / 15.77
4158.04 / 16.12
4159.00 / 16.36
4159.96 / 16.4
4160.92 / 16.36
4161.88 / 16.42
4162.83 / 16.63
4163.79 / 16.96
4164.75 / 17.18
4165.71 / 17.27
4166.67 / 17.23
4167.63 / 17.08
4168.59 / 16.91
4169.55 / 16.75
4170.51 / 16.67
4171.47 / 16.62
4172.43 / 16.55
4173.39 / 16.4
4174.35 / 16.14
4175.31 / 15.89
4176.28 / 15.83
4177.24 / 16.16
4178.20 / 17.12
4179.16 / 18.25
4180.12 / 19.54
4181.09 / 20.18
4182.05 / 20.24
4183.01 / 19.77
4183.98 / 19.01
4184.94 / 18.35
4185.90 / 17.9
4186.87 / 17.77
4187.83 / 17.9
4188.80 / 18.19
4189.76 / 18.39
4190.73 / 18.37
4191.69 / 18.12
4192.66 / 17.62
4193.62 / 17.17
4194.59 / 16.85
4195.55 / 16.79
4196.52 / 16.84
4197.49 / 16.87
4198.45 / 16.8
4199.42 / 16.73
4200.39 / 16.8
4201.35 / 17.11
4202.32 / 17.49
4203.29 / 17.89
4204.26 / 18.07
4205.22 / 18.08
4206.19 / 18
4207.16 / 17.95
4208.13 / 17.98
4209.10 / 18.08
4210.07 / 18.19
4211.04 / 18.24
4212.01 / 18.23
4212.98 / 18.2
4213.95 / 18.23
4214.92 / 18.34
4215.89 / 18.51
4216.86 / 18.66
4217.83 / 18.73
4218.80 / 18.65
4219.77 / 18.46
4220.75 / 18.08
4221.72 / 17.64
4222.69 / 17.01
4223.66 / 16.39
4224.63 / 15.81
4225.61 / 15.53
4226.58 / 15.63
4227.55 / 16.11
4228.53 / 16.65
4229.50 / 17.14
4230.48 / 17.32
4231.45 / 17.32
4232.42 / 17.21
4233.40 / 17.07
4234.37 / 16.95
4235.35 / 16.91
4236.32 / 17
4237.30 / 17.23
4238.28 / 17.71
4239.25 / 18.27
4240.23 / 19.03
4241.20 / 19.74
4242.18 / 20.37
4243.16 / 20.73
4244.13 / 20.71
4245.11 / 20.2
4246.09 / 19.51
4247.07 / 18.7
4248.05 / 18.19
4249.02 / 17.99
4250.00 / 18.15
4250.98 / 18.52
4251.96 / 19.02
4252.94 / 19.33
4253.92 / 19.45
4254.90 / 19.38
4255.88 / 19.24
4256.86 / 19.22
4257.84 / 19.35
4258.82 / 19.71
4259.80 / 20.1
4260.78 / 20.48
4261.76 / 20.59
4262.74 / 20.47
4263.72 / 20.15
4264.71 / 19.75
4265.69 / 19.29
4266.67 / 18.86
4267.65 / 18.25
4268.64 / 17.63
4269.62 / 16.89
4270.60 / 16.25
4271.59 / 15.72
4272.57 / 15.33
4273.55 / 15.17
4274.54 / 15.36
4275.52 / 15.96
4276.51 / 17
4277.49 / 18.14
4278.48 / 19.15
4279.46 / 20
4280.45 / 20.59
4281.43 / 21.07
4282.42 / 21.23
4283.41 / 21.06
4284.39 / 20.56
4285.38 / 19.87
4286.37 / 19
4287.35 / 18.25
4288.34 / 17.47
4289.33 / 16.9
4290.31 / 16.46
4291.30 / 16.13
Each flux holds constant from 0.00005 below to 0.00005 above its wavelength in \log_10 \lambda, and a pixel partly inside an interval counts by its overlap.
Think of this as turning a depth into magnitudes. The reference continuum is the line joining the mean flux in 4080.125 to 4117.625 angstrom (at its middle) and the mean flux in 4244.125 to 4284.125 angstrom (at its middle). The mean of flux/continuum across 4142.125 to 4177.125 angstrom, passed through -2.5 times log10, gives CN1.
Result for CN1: 0.05 mag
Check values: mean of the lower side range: 16.8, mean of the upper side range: 18.8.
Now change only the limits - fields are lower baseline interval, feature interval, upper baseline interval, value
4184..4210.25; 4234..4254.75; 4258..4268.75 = 0.02 mag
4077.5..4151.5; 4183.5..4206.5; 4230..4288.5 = 0.02 mag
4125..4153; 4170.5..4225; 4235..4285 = 0.02 mag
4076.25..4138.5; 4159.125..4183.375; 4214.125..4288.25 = 0.02 mag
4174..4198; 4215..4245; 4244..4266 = 0.06 mag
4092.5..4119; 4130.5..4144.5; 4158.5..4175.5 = -0.06 mag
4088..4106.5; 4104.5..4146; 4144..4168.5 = -0.02 mag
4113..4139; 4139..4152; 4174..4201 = -0.02 mag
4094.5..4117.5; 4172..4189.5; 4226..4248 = -0.04 mag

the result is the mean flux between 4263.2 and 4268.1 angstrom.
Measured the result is 19.3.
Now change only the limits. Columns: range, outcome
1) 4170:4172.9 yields 16.6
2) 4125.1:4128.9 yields 17.6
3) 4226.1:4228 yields 15.9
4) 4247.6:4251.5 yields 18.2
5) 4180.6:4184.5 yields 19.8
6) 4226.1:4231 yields 16.6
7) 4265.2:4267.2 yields 19.1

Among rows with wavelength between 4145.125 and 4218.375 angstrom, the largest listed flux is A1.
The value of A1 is 20.24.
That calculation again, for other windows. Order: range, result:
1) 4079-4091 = 18.93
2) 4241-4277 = 20.73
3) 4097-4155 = 18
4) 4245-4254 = 20.2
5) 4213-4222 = 18.73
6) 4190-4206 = 18.37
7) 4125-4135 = 17.77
